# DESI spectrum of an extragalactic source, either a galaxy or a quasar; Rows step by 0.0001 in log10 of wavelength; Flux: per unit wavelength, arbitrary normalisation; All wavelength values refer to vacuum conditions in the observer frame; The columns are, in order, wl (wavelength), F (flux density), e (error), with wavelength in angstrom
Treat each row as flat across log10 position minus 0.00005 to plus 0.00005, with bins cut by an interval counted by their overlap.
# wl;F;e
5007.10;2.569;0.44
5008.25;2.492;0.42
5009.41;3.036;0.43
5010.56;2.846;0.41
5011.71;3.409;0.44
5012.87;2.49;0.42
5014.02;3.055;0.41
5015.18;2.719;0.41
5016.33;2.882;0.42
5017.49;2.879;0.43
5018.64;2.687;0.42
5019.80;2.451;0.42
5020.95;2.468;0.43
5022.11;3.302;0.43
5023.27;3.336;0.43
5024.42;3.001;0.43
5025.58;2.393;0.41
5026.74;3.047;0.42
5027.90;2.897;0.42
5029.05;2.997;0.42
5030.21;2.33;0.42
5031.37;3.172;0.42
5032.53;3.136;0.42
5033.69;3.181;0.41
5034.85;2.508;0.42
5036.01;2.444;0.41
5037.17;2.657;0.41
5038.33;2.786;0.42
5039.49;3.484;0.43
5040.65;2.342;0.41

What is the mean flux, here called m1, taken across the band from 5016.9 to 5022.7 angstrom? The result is 2.76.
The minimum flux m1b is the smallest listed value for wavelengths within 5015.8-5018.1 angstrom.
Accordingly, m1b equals 2.879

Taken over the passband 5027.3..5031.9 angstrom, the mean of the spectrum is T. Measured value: 2.85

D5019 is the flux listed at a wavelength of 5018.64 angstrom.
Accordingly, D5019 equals 2.687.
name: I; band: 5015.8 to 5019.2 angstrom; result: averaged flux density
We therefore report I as 2.82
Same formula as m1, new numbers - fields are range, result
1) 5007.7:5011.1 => 2.79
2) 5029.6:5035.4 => 2.86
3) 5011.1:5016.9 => 2.91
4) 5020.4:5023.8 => 3.03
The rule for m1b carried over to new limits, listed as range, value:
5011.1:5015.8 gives 2.49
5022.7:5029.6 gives 2.393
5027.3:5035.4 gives 2.33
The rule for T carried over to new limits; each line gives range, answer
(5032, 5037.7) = 2.78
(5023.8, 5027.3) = 2.82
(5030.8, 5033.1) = 3.15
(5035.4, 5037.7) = 2.55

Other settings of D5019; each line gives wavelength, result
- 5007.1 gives 2.569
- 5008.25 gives 2.492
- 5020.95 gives 2.468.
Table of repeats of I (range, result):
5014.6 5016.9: 2.8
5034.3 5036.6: 2.48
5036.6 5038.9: 2.72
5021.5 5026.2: 3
